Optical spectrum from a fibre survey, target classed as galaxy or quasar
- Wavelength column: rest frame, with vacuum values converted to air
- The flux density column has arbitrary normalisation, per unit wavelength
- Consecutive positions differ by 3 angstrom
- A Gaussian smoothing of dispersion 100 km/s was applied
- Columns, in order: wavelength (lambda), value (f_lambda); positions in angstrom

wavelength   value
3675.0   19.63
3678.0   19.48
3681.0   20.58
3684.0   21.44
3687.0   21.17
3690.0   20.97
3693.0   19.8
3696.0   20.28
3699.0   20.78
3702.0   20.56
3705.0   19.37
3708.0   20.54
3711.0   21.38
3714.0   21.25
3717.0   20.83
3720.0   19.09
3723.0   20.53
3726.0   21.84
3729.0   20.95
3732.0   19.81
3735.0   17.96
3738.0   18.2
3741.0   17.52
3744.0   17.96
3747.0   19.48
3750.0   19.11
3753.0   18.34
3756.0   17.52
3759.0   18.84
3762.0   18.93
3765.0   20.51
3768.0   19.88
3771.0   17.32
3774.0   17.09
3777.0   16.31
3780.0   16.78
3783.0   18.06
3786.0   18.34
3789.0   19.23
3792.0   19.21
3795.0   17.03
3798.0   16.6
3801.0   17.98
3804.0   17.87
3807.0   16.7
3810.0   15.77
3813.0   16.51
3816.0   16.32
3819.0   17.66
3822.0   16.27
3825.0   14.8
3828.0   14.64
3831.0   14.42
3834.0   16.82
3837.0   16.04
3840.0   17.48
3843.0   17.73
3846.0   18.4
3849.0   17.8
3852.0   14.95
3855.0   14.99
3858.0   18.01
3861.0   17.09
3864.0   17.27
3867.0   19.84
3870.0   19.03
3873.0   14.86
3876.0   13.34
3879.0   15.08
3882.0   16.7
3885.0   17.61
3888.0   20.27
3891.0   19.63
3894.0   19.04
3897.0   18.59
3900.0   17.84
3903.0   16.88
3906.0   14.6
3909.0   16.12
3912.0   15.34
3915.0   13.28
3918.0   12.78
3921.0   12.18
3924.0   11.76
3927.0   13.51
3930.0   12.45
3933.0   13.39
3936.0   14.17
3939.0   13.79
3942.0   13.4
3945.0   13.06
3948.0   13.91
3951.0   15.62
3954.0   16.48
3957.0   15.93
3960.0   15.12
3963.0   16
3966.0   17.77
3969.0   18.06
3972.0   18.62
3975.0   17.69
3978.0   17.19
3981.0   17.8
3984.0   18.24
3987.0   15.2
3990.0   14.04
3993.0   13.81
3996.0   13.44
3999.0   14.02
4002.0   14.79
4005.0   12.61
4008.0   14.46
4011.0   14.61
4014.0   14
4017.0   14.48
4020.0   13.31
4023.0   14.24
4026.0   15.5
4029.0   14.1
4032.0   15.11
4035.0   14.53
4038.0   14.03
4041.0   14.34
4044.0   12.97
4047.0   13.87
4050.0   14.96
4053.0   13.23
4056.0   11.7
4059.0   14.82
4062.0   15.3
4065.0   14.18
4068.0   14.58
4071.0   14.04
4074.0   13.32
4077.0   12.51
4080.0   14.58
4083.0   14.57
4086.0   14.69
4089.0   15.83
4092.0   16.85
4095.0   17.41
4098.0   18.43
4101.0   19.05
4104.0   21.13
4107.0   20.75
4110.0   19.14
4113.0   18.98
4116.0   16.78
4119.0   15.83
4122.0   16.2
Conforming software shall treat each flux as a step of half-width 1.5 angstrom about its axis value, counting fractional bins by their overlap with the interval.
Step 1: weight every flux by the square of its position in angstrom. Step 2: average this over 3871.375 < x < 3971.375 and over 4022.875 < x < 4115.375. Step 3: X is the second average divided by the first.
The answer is 1.1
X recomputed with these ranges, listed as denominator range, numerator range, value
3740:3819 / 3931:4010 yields 0.94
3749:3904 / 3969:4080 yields 0.93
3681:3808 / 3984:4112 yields 0.92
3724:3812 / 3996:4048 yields 0.88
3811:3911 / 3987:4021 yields 0.89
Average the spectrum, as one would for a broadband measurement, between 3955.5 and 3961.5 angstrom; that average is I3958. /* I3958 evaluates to 15.5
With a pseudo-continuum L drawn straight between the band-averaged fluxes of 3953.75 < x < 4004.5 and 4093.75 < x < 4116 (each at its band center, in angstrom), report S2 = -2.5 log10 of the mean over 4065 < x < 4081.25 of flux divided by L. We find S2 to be 0.31 mag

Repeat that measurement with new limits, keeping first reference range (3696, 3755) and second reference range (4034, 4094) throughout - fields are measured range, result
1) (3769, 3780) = 0.117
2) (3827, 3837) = 0.168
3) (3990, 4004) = 0.103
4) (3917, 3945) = 0.249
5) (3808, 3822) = 0.110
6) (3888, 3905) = -0.089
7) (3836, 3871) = 0.018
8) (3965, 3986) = -0.139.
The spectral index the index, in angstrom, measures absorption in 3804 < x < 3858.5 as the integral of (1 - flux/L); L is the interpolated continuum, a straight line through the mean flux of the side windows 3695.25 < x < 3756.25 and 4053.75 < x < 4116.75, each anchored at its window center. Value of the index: 6.5 angstrom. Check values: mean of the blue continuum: 19.7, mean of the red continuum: 16.1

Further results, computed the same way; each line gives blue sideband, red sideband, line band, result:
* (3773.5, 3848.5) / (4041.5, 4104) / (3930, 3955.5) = 2.95 angstrom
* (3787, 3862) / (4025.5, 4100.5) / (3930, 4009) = 1.14 angstrom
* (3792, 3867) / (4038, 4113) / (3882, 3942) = 3.46 angstrom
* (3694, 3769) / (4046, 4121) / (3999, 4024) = 3.89 angstrom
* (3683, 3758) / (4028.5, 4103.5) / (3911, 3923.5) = 2.81 angstrom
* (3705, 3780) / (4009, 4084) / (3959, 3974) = -1.71 angstrom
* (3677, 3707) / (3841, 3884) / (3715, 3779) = 1.12 angstrom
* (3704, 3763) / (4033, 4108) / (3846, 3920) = 3.74 angstrom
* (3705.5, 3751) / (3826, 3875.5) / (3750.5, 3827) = 2.87 angstrom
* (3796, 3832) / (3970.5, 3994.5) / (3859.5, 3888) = -0.91 angstrom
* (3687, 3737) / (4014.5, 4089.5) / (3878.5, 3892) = -0.62 angstrom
